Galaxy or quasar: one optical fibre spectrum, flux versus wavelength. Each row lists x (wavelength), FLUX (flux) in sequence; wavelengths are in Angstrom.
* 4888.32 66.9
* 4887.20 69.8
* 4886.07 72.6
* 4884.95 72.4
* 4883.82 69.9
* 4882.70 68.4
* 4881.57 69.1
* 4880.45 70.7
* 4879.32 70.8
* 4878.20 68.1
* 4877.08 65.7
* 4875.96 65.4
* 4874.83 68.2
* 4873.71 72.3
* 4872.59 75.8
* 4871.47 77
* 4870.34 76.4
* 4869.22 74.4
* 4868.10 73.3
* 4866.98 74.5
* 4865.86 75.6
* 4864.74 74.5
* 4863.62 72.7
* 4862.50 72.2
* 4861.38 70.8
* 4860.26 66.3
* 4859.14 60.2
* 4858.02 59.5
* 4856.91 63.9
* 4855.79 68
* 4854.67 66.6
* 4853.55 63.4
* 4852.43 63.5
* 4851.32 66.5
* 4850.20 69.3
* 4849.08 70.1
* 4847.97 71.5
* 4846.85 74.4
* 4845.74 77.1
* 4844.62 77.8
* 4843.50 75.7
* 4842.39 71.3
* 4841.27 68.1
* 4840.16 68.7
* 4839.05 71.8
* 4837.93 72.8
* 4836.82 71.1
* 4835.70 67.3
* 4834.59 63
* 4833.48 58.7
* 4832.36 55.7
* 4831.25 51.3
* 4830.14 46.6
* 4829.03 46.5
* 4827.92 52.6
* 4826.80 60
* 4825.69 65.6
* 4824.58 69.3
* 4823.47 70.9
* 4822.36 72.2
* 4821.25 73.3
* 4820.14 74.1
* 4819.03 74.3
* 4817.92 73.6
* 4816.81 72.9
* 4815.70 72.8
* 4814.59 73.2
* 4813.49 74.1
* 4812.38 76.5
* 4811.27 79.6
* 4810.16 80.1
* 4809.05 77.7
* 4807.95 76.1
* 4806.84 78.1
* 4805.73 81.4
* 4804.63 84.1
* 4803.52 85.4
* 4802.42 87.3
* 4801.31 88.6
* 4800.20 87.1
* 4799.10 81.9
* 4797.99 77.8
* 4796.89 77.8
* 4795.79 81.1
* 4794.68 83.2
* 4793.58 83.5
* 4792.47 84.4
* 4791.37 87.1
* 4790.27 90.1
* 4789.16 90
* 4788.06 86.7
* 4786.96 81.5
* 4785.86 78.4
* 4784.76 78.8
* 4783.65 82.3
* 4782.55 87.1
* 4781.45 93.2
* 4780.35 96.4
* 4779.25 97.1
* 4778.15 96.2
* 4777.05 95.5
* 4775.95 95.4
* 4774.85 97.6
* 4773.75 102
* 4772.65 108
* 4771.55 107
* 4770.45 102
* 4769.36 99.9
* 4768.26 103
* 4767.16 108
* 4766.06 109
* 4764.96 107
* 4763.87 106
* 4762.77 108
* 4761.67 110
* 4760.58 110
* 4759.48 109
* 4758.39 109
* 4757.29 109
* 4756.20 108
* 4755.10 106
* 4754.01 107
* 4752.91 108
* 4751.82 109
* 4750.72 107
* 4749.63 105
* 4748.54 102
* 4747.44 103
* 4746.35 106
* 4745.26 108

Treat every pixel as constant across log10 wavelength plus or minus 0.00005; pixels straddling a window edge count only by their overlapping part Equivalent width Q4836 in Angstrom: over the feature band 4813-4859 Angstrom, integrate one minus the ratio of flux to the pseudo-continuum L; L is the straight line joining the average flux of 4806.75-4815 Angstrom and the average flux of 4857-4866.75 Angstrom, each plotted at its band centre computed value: 3.6 Angstrom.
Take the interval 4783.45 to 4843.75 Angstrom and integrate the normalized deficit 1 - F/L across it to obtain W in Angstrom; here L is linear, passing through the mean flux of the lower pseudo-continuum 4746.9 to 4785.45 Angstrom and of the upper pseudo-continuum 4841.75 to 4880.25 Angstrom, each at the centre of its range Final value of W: 8.5 Angstrom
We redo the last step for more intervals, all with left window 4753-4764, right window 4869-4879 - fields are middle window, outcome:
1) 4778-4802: 3.0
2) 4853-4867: 1.4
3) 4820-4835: 4.4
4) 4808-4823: 2.5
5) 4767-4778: 0.3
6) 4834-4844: 1.5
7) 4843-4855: 1.3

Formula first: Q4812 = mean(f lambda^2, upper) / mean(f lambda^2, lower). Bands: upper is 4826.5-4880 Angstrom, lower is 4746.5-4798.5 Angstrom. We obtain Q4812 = 0.72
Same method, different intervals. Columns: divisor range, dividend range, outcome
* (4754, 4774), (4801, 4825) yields 0.74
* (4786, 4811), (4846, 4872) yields 0.86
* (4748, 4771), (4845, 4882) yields 0.68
